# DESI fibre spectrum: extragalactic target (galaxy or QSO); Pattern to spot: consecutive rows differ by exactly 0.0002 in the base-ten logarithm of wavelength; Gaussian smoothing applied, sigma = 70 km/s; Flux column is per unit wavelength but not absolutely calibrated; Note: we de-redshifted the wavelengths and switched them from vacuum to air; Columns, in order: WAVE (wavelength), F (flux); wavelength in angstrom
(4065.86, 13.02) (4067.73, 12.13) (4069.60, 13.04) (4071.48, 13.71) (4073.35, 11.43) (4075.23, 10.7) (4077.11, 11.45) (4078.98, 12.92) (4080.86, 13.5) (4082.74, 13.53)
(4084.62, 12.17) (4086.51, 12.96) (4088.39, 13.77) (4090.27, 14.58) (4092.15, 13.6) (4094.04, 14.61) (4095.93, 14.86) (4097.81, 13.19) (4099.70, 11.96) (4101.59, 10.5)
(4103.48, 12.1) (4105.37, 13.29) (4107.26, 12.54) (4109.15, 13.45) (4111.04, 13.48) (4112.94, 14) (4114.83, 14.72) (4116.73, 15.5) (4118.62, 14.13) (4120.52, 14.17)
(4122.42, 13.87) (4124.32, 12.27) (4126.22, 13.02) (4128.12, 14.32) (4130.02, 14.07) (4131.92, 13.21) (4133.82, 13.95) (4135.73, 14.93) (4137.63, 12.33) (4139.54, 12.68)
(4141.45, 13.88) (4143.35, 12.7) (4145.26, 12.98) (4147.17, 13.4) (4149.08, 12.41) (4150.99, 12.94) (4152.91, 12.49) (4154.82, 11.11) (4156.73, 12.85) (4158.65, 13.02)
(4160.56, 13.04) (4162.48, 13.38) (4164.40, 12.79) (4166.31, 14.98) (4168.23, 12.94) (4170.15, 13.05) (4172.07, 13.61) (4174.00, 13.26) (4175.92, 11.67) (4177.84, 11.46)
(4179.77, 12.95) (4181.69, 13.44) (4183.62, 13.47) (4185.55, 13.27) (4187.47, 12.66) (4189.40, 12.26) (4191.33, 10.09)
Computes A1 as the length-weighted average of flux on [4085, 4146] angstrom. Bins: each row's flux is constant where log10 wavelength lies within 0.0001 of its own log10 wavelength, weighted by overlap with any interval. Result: 13.5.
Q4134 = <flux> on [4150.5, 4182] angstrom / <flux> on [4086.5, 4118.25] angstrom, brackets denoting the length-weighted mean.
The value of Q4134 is 0.95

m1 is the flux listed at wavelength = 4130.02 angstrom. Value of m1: 14.07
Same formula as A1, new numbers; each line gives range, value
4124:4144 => 13.4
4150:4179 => 12.8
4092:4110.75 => 13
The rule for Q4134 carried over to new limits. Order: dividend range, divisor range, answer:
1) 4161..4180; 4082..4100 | 0.96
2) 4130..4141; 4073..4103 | 1.05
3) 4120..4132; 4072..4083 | 1.11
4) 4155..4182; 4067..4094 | 1.01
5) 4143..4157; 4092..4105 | 0.97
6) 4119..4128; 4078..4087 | 1.04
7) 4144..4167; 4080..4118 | 0.96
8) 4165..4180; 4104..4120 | 0.94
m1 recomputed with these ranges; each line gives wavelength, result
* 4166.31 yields 14.98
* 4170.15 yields 13.05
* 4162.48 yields 13.38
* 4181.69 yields 13.44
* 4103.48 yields 12.1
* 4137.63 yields 12.33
